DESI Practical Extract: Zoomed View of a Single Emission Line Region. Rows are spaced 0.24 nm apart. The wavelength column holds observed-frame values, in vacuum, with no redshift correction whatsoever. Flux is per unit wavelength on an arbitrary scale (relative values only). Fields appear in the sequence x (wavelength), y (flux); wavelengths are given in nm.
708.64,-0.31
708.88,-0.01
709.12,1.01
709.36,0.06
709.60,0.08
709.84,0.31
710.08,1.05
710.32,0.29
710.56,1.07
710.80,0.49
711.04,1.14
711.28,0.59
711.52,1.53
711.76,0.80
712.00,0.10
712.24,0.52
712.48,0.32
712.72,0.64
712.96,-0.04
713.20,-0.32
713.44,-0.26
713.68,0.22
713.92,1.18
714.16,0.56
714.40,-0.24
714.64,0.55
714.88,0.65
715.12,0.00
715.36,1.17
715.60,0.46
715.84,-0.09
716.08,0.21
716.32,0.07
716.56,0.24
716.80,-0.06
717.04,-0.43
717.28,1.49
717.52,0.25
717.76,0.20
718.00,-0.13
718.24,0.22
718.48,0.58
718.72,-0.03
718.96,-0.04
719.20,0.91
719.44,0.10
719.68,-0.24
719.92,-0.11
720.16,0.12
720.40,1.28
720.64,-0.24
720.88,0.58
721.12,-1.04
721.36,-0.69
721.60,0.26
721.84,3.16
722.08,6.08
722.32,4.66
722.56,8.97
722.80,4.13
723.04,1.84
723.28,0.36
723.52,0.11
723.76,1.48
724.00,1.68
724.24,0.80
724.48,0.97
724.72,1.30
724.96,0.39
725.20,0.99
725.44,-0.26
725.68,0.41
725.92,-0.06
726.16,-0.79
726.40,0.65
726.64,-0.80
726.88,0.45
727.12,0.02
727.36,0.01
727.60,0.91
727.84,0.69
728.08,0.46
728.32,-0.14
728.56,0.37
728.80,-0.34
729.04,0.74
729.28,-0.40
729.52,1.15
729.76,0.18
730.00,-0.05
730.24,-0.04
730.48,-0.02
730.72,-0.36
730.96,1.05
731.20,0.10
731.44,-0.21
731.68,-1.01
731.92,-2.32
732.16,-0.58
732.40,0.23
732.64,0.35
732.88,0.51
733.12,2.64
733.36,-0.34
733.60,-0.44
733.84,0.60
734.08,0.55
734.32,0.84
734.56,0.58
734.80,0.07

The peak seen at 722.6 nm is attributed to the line [O II]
